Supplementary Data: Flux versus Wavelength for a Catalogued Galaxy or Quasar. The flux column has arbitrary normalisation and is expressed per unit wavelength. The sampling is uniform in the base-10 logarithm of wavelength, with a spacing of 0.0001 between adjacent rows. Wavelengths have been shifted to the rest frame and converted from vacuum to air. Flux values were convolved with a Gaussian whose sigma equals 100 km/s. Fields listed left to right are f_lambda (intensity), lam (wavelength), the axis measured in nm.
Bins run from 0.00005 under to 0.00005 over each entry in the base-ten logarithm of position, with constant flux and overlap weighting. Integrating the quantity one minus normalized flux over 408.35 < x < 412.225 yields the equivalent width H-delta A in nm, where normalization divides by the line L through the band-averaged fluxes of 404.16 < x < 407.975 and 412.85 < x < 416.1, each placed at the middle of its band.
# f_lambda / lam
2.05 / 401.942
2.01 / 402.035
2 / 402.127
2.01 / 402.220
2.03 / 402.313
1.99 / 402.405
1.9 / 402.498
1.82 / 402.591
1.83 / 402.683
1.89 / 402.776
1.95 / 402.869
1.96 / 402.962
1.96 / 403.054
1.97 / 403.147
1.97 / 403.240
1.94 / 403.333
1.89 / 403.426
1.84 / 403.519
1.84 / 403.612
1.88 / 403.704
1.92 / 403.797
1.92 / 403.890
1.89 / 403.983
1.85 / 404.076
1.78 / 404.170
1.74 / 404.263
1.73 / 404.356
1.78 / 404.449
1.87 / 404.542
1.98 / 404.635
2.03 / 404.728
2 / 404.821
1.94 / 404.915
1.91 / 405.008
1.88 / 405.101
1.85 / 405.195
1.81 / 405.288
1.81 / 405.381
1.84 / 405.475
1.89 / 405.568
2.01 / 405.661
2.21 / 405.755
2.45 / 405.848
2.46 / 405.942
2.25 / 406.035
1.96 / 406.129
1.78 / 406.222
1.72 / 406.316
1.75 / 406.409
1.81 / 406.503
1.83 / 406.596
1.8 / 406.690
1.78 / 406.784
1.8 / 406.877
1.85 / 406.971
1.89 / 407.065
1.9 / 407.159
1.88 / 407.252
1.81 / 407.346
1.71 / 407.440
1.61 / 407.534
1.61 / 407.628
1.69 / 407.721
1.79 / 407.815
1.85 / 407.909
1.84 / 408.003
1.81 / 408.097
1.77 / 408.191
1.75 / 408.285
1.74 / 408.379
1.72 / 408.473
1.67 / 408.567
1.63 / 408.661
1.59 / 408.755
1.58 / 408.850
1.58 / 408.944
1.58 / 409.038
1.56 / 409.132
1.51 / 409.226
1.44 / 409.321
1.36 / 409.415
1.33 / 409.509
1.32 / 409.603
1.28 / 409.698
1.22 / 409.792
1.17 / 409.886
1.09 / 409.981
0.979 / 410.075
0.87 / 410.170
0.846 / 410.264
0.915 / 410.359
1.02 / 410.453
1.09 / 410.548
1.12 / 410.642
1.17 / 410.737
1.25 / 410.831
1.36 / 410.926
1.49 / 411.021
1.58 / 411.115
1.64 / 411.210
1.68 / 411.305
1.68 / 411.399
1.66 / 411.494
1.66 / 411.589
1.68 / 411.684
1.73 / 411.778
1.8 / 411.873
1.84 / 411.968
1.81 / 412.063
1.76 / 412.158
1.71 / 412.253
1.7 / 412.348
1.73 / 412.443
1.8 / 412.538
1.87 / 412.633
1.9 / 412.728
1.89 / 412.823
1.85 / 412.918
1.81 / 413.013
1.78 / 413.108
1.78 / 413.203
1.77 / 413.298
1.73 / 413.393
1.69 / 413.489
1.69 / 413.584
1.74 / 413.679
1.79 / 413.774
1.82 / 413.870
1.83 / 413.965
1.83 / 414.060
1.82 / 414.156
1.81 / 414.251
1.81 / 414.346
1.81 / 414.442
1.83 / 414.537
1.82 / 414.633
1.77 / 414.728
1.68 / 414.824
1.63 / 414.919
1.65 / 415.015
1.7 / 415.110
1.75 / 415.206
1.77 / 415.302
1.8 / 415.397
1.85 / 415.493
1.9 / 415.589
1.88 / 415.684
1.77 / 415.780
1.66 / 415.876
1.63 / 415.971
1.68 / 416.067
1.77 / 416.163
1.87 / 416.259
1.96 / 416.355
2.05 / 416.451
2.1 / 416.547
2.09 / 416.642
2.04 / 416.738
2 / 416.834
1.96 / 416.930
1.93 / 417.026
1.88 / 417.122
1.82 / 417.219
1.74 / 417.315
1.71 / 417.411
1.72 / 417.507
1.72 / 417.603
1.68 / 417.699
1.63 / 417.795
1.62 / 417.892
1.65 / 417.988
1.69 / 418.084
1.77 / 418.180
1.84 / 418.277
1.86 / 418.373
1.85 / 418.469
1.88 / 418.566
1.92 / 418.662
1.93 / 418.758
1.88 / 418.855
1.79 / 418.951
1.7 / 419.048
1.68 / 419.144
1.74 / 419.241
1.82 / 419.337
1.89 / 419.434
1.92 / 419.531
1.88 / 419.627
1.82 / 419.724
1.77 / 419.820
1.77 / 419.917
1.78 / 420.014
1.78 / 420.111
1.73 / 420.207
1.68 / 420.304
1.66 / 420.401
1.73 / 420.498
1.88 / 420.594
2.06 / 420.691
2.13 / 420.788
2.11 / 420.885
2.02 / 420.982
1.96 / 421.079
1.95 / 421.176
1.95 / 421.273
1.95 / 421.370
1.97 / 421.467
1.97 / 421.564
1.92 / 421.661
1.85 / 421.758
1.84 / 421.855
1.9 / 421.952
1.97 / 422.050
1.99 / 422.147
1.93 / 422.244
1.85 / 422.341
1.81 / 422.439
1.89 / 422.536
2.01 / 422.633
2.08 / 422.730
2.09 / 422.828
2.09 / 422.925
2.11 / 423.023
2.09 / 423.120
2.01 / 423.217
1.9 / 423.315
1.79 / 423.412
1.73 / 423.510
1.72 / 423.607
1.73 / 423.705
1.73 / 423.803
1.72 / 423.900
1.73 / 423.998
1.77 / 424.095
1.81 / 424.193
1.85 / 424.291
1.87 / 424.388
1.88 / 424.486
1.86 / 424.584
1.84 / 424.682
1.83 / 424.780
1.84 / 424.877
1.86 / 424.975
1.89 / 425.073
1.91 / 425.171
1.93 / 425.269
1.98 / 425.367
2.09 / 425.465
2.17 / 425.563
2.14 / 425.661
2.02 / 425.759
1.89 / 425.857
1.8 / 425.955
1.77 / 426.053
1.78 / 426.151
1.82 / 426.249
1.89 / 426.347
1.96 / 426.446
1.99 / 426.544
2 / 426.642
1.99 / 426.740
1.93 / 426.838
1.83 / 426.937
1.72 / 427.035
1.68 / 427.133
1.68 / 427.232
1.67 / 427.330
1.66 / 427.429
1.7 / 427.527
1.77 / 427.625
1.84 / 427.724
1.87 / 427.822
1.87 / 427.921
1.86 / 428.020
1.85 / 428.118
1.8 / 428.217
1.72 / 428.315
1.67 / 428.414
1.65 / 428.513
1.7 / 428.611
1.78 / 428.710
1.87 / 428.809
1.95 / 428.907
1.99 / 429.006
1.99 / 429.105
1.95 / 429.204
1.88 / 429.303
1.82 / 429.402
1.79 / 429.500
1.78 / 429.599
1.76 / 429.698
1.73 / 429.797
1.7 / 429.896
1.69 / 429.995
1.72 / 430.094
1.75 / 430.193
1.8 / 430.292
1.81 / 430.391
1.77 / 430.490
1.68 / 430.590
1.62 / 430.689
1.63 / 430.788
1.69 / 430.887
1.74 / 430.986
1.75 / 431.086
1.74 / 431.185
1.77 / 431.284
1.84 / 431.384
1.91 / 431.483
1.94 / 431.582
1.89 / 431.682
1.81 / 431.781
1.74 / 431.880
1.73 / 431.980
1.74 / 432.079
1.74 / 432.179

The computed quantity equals 0.82 nm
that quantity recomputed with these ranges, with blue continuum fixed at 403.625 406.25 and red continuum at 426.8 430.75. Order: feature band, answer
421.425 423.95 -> -0.12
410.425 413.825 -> 0.44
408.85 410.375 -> 0.51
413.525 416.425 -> 0.15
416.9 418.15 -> 0.07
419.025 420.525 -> 0.06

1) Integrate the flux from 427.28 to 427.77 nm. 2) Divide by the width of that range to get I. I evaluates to 1.73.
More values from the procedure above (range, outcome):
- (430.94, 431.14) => 1.74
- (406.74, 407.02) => 1.81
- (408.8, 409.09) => 1.58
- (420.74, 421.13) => 2.05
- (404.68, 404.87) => 2.01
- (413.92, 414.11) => 1.83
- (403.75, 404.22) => 1.87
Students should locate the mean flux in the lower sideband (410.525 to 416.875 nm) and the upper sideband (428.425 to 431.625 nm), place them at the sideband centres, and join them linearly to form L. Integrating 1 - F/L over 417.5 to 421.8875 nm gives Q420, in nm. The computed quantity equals -0.19 nm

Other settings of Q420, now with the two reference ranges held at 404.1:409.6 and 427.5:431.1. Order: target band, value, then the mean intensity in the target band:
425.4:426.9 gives -0.14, 1.95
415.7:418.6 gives -0.05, 1.82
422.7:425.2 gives -0.12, 1.87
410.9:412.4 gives 0.10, 1.68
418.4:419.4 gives -0.02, 1.82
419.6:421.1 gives -0.06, 1.86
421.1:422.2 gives -0.09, 1.93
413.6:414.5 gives -0.01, 1.8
